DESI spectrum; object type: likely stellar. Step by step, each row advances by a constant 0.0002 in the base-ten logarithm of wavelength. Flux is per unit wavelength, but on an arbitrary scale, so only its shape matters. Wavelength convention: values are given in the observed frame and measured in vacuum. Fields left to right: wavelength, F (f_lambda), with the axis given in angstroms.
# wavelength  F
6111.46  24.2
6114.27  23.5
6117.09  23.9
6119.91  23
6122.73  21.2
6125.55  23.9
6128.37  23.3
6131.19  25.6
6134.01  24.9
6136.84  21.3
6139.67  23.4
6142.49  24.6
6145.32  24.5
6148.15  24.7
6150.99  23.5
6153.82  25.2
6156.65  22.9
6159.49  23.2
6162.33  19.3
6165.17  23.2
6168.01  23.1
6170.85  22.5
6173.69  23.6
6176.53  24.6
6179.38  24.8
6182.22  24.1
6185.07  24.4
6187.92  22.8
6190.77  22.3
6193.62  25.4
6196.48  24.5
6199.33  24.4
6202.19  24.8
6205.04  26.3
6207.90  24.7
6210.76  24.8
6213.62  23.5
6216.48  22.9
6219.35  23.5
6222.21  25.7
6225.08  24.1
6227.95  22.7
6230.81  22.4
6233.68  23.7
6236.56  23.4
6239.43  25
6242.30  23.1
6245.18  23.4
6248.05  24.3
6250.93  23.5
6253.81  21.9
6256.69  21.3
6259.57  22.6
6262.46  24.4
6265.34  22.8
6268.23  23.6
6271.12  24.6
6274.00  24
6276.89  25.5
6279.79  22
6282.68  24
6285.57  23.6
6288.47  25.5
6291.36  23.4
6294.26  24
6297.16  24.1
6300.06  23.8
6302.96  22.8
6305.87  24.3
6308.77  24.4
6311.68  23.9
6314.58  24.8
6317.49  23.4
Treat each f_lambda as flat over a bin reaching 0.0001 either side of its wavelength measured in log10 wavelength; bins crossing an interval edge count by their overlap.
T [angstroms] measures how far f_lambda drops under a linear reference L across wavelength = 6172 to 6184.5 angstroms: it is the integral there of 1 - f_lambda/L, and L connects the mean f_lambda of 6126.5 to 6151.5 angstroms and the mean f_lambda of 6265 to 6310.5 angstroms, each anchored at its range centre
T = -0.14 angstroms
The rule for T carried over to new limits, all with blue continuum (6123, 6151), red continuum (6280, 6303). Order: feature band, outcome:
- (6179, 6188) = -0.09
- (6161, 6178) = 0.81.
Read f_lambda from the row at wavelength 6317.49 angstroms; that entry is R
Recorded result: 23.4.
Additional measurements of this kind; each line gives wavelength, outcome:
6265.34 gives 22.8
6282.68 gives 24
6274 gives 24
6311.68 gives 23.9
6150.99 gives 23.5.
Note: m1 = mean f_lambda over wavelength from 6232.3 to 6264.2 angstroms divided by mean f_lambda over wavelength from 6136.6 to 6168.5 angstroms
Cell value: 1.0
